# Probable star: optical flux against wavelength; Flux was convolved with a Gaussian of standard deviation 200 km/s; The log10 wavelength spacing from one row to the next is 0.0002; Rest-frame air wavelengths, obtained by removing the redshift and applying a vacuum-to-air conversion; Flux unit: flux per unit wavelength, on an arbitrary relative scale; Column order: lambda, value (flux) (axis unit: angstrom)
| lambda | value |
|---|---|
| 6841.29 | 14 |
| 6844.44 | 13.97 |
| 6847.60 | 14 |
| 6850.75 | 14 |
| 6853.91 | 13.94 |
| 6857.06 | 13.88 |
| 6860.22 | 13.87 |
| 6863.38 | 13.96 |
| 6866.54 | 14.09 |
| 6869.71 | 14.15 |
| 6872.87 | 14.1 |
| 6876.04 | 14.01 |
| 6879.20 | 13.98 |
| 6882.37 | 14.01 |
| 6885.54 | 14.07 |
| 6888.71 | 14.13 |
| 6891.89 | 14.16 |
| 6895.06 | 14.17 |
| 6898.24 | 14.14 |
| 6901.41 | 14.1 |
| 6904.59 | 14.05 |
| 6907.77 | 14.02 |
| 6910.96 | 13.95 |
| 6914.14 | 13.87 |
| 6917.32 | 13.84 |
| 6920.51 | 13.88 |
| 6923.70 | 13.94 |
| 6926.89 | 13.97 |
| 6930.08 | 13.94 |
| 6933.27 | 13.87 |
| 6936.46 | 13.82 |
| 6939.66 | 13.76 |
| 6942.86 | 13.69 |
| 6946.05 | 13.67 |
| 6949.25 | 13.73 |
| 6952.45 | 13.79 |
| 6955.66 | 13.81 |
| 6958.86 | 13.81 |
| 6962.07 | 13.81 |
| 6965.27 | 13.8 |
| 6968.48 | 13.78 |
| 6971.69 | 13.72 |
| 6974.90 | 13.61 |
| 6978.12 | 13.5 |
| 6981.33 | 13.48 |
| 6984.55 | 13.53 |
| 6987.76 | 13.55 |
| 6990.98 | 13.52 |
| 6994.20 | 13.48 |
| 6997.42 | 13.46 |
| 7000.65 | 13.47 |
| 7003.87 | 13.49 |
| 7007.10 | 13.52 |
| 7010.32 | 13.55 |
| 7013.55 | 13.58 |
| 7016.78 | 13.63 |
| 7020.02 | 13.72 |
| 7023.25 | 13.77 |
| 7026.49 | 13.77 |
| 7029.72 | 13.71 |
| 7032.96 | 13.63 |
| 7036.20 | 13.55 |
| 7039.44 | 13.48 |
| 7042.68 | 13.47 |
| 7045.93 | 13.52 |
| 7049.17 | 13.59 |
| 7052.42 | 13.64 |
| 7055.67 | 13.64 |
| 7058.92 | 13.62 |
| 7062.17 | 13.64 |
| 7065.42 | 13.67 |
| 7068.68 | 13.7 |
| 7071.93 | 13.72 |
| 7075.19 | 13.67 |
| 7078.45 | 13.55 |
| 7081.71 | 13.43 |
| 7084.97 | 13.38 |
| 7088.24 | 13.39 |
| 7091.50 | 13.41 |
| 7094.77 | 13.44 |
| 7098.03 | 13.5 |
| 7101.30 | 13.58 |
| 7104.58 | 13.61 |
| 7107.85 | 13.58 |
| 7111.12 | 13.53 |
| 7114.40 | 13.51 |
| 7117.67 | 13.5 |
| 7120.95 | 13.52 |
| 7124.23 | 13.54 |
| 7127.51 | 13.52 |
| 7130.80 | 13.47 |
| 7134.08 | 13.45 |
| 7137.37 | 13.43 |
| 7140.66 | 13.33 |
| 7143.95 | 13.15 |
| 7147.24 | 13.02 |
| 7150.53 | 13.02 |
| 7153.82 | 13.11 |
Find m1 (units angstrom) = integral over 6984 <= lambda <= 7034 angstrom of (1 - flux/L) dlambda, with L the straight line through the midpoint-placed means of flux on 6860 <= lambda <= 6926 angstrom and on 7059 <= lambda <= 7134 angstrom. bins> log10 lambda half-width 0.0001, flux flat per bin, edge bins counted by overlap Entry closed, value 0.6 angstrom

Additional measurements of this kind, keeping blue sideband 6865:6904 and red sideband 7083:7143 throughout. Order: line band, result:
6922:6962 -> 0.35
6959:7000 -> 0.68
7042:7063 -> 0.07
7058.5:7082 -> -0.08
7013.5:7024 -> 0.04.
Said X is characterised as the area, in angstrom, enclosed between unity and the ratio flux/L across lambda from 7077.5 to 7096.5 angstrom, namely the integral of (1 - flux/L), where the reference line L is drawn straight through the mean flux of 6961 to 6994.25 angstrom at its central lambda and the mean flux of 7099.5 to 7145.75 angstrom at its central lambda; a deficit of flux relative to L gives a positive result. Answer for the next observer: 0.1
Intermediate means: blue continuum 13.6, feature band 13.4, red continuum 13.5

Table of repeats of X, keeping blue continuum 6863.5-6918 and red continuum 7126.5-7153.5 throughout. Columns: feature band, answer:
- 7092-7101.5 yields 0.0 angstrom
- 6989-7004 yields 0.3 angstrom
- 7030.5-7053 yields 0.0 angstrom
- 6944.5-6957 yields 0.1 angstrom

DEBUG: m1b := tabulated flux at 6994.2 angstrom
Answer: 13.48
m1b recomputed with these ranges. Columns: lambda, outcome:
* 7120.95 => 13.52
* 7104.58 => 13.61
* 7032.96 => 13.63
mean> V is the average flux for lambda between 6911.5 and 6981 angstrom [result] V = 13.8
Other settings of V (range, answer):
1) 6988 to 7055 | 13.6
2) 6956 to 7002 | 13.6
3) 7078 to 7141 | 13.5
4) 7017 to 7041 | 13.7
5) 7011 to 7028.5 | 13.7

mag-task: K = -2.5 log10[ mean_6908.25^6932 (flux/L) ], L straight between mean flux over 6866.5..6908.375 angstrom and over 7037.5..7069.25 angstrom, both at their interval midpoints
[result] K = 0.01 mag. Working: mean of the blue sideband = 14.1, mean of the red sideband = 13.6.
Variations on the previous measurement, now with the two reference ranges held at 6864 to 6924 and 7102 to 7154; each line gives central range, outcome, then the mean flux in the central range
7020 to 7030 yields -0.01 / 13.8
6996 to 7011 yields 0.02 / 13.5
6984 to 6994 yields 0.02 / 13.5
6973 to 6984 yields 0.02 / 13.5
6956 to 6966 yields 0.00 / 13.8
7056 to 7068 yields -0.01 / 13.6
